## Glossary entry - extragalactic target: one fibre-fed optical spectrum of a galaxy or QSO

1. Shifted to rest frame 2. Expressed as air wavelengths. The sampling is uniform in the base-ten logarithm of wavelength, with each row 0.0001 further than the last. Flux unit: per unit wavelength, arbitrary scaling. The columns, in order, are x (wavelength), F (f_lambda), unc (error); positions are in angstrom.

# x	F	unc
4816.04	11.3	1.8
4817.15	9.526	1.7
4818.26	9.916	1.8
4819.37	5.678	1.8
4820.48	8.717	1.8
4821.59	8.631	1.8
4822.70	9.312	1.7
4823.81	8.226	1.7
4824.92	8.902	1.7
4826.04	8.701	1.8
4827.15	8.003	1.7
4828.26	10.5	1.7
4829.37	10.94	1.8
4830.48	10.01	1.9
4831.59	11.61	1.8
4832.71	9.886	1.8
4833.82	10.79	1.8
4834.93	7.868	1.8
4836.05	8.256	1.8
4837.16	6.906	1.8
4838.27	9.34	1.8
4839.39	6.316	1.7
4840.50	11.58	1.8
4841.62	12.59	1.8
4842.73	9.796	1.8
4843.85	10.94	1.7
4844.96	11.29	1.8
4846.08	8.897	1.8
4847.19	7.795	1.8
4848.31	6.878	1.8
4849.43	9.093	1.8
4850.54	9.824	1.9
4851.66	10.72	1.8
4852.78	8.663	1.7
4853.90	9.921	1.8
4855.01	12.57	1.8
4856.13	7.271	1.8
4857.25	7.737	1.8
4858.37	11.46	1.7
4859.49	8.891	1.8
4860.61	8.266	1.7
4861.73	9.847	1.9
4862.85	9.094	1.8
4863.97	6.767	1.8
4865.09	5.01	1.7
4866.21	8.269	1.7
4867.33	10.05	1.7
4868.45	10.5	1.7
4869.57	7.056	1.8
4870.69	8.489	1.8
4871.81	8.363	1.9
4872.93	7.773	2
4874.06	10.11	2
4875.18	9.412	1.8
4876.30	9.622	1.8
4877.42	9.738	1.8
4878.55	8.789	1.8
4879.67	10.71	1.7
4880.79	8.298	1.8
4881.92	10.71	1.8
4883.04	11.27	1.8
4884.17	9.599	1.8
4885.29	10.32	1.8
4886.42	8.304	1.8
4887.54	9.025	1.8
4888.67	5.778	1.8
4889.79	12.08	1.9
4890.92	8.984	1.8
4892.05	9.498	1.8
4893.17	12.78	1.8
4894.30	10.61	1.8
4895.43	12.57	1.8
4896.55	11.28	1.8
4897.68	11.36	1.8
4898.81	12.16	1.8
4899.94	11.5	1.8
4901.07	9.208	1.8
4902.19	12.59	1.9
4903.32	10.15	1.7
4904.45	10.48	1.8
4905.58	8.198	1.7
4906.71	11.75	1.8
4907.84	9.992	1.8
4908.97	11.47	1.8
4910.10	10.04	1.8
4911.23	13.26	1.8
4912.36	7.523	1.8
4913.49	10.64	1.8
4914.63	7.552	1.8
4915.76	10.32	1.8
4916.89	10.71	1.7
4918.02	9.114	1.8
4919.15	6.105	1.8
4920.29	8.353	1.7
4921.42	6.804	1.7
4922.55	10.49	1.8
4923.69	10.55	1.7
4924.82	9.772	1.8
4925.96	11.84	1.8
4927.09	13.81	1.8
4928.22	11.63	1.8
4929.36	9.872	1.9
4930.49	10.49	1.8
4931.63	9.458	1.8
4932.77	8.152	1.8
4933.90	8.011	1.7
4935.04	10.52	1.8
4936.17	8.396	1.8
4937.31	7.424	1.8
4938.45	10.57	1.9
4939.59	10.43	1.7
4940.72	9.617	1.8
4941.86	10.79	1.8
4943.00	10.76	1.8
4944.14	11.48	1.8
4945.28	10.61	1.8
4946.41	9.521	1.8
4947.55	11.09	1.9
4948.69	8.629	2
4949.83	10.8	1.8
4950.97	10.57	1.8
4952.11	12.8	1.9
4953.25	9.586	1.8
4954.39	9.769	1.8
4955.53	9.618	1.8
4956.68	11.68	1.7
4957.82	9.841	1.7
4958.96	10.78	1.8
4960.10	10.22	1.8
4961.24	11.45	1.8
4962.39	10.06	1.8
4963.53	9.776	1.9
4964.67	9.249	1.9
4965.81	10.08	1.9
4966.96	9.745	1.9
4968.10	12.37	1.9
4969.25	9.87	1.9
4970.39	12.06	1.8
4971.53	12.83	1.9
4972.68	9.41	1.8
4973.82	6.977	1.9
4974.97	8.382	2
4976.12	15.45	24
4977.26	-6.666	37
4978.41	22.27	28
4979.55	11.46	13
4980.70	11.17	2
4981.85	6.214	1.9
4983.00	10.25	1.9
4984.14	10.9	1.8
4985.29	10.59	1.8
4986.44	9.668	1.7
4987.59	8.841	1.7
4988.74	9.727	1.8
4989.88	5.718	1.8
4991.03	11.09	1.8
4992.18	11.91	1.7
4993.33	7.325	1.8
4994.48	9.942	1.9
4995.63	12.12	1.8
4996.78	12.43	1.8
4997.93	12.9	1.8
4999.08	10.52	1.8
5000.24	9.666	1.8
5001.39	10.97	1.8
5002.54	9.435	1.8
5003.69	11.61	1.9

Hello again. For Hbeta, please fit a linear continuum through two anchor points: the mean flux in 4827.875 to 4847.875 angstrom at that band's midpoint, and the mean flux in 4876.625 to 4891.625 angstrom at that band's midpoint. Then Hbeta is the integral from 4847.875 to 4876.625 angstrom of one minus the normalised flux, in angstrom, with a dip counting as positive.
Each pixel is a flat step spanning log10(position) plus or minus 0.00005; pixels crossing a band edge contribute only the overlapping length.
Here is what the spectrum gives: 2.1 angstrom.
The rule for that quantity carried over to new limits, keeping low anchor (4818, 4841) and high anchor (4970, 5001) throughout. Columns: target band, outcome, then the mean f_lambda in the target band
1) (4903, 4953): -1.52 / 10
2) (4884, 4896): -0.66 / 9.98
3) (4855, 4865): 0.57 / 8.71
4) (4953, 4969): -0.59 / 10.3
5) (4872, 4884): -0.30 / 9.6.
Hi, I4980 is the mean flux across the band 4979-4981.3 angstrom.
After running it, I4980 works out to 11.2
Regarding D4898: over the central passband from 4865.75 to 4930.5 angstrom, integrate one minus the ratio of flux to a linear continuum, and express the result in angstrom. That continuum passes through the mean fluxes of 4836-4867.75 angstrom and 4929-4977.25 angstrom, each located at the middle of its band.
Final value -2.9 angstrom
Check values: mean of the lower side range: 9.11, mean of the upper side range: 10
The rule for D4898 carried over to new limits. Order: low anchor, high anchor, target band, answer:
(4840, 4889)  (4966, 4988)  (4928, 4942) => 0.33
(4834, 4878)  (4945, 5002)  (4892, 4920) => -2.55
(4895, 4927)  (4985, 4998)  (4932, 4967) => 0.34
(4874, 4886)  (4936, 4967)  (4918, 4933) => 0.42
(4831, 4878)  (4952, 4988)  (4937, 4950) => -0.30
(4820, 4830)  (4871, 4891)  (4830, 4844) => -0.72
